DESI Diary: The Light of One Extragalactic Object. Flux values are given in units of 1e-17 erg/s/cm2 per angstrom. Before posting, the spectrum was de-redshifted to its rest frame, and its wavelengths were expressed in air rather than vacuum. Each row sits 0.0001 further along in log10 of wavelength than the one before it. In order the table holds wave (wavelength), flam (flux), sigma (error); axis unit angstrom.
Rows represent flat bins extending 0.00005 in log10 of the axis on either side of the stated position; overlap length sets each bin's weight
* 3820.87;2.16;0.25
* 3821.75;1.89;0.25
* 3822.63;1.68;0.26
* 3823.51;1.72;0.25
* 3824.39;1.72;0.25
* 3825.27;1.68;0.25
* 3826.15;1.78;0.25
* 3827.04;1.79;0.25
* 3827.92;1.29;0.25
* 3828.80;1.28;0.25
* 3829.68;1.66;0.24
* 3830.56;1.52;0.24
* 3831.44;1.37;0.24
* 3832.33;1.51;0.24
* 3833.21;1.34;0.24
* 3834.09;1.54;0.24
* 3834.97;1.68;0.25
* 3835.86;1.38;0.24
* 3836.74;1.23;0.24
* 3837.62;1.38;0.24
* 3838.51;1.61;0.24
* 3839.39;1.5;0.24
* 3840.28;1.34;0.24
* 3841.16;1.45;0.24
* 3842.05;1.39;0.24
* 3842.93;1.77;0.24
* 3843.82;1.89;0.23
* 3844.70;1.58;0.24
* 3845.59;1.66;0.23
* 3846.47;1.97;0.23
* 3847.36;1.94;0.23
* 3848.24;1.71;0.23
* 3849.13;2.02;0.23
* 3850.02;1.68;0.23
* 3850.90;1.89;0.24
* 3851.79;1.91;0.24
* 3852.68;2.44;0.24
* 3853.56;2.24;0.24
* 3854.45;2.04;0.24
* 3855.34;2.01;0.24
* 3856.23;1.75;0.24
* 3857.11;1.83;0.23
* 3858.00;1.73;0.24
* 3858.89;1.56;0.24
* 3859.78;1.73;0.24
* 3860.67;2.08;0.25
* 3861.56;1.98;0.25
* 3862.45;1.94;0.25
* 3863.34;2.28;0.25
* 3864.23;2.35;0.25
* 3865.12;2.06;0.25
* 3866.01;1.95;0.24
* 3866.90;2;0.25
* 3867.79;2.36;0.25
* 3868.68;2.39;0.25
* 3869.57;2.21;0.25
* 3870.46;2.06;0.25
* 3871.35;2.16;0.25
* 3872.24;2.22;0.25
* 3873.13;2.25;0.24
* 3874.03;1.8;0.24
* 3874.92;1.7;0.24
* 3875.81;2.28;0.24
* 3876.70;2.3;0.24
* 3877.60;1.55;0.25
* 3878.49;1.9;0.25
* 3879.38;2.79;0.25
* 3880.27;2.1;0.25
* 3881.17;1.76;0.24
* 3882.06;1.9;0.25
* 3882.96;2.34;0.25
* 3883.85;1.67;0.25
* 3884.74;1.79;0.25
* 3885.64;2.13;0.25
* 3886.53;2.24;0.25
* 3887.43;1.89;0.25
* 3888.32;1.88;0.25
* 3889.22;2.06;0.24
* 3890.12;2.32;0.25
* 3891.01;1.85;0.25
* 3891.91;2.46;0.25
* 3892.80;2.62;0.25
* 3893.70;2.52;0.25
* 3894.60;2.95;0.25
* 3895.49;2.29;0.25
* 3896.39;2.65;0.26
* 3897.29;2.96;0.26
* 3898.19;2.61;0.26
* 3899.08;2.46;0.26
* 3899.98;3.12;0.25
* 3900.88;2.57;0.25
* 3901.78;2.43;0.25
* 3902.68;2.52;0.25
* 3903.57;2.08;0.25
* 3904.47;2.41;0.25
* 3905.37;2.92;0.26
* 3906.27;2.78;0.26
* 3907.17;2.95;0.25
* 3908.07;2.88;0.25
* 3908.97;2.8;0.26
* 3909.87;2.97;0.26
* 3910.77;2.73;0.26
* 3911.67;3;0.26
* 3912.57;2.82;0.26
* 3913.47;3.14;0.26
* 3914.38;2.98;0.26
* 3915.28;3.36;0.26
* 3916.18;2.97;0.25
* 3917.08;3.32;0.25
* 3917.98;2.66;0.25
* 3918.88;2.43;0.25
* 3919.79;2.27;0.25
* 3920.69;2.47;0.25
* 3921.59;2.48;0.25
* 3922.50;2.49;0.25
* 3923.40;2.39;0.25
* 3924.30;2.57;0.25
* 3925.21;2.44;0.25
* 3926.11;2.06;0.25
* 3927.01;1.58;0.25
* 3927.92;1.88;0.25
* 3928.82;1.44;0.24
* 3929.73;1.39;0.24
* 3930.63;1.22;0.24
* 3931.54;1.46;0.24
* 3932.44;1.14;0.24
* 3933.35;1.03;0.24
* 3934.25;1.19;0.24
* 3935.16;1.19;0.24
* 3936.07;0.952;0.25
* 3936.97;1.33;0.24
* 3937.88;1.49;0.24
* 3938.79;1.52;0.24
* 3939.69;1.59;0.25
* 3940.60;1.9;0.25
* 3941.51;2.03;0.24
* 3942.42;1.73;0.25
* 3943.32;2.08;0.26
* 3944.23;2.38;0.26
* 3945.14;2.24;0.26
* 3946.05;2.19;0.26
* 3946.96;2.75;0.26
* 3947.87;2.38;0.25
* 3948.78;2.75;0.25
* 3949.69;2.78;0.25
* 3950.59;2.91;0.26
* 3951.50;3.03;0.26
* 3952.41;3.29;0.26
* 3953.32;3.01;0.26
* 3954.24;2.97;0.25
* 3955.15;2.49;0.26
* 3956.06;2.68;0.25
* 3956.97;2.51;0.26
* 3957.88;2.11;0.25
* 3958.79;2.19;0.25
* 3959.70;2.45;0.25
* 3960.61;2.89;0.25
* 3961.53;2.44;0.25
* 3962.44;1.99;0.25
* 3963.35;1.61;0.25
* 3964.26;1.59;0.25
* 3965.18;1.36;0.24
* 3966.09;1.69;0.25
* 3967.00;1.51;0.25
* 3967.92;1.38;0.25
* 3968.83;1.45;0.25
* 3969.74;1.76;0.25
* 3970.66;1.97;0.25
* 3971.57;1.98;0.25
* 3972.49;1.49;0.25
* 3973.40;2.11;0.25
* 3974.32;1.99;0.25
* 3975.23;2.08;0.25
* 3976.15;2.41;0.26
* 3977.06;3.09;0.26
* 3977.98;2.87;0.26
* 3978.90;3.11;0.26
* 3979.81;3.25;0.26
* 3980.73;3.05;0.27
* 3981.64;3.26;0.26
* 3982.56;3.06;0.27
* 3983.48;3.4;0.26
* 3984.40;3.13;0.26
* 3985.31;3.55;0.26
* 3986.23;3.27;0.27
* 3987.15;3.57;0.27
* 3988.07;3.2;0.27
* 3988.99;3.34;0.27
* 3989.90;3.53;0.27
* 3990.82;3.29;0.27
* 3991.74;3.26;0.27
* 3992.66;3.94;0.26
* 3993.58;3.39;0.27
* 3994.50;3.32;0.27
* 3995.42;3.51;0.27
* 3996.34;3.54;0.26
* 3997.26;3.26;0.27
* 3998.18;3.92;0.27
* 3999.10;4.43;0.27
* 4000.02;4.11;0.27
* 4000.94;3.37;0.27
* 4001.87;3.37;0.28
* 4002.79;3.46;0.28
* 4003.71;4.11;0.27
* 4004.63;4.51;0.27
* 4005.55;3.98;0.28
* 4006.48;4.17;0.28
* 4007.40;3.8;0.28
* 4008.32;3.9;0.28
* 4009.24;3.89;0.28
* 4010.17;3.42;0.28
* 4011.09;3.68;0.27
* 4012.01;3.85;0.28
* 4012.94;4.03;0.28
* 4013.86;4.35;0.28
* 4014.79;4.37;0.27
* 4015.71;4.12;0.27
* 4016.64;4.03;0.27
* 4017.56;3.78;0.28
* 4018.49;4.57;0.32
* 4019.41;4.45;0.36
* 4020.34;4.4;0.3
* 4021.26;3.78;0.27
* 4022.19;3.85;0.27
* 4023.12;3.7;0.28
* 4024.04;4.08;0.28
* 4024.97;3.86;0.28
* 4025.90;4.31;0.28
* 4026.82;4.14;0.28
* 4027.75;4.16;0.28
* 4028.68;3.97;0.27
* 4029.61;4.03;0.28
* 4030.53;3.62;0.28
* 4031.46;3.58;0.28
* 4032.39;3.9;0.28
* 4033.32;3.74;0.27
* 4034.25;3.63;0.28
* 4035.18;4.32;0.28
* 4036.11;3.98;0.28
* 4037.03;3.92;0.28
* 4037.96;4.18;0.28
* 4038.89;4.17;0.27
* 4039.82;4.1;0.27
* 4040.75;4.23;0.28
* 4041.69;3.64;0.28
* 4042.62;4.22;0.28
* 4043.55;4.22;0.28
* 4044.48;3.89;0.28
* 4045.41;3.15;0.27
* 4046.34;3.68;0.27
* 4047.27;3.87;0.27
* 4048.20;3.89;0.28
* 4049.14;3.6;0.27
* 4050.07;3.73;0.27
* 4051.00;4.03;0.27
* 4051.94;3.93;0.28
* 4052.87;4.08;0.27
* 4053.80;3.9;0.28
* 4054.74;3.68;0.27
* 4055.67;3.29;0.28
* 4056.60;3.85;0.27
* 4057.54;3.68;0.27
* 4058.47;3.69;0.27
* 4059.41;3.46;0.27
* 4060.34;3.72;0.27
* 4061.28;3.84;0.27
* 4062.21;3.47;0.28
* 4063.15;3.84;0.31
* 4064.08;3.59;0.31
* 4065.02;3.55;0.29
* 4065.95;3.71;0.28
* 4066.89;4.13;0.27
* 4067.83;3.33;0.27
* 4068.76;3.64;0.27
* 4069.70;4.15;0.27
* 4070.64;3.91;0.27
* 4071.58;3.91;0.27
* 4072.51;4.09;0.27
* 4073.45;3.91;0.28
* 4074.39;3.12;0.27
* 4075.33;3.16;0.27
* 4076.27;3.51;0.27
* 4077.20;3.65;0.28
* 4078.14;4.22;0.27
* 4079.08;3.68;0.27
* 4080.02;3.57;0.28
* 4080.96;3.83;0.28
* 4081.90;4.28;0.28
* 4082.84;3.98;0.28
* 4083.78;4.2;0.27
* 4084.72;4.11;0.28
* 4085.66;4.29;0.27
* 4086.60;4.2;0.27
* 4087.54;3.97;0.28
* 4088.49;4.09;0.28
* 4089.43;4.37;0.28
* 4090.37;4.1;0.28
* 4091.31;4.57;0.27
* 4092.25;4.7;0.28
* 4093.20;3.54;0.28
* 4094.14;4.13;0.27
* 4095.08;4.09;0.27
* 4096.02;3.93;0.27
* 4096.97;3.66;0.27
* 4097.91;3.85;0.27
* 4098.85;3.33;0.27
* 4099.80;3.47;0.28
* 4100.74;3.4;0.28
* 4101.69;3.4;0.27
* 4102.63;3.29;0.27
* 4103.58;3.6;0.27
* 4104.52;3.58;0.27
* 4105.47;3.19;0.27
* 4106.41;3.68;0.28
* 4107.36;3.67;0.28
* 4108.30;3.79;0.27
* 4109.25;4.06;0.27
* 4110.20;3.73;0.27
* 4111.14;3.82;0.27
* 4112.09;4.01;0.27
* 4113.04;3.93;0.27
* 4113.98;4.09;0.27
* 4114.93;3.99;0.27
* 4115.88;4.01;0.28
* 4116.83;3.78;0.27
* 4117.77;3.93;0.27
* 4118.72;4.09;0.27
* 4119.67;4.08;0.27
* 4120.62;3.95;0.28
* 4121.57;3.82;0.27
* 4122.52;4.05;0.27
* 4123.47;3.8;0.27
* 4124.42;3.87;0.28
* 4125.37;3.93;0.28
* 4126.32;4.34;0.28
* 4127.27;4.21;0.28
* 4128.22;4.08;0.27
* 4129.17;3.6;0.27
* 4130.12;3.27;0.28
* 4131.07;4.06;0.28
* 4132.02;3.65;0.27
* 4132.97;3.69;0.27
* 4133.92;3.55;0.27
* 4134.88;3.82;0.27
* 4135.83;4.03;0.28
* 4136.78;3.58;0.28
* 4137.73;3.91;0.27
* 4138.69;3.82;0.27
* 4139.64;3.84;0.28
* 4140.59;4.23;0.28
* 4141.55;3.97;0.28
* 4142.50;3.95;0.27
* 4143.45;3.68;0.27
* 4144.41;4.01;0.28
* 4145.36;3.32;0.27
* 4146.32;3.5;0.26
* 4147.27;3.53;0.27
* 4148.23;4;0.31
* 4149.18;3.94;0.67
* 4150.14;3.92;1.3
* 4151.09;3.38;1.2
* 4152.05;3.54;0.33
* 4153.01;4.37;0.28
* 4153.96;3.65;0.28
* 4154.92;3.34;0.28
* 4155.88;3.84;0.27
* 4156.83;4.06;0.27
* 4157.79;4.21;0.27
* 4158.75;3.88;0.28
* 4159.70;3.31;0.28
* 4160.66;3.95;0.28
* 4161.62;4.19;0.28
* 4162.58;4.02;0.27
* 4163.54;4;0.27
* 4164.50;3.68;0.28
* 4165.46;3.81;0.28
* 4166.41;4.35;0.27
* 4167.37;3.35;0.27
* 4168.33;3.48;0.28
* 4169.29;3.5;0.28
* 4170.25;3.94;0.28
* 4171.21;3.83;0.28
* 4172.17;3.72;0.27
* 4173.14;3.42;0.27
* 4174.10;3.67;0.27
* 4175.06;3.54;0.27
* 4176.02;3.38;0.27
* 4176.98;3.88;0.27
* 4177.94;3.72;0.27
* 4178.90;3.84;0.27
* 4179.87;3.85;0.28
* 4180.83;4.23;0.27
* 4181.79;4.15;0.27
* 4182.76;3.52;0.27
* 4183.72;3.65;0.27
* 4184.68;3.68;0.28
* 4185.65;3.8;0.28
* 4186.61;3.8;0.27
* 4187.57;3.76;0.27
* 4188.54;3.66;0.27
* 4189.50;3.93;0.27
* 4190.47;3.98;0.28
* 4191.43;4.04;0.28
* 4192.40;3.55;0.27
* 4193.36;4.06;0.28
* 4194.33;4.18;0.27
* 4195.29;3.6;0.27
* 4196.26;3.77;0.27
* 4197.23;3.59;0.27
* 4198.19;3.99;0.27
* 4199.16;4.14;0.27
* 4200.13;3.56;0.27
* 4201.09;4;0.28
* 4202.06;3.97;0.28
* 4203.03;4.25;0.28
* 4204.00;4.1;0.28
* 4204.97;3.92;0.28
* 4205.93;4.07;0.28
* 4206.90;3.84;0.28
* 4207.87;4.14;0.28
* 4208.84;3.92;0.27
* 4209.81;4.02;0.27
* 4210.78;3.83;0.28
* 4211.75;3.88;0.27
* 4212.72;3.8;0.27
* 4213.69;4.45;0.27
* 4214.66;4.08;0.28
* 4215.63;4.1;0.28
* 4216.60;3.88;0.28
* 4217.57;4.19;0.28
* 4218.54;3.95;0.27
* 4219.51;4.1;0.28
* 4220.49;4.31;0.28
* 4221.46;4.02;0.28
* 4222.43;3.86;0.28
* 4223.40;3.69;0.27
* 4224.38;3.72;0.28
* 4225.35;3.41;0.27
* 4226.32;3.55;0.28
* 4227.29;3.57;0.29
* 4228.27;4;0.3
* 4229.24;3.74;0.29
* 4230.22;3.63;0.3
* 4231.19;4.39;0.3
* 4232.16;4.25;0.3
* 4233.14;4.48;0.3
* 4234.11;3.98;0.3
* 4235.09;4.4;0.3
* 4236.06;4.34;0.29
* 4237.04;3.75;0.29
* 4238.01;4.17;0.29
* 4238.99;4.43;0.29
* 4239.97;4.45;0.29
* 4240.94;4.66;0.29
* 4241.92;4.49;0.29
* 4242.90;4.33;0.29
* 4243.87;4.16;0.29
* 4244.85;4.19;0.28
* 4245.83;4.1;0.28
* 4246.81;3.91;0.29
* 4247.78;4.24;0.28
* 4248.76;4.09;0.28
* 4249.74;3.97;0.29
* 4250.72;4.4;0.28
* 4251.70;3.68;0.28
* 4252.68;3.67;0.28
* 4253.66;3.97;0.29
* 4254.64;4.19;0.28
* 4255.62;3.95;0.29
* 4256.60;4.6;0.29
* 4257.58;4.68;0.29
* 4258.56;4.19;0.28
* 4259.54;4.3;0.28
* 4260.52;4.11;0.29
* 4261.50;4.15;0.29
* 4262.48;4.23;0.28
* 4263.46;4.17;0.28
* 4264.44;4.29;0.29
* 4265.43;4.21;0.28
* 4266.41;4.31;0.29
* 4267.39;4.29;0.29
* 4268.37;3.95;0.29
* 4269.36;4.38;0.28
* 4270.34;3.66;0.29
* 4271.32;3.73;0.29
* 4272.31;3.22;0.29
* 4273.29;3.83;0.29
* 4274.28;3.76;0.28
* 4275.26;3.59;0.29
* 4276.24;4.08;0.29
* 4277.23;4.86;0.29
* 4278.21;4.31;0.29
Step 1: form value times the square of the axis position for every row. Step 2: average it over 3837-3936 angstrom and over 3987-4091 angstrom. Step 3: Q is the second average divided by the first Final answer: 1.94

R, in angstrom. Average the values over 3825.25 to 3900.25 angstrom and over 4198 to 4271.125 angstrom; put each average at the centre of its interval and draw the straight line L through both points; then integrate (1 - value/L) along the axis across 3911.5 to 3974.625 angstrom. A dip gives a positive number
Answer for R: 6.8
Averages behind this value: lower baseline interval 1.96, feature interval 2.14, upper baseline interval 4.08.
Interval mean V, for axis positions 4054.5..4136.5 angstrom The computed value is 3.83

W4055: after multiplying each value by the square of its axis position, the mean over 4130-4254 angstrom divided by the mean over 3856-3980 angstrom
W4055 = 2.01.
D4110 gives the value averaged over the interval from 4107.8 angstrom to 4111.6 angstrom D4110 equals 3.85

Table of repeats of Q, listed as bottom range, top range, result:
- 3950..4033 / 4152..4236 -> 1.32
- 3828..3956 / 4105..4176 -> 2.03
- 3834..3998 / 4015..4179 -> 1.84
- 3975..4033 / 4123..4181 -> 1.11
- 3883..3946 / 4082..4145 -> 1.91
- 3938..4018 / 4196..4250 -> 1.55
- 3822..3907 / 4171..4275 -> 2.38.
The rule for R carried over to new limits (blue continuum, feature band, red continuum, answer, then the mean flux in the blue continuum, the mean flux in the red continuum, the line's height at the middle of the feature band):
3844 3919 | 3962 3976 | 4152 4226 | 5.1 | 2.28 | 3.86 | 2.73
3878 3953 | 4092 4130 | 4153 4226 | -4.6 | 2.29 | 3.86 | 3.41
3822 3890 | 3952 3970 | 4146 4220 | 2.3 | 1.85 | 3.85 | 2.5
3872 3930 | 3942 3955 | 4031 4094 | 1.0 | 2.4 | 3.87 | 2.83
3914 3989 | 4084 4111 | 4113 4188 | -3.5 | 2.3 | 3.82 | 3.42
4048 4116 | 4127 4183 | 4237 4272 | 2.4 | 3.81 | 4.17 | 3.96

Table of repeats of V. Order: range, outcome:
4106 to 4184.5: 3.83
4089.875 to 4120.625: 3.83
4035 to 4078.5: 3.8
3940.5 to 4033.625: 3.14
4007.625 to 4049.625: 3.96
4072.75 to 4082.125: 3.69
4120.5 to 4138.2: 3.85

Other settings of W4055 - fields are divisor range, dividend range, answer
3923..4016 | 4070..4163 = 1.54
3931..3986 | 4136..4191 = 1.88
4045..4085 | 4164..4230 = 1.09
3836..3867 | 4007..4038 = 2.39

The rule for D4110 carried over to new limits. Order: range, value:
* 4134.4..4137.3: 3.82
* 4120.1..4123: 3.94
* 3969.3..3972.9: 1.8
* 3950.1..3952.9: 3.08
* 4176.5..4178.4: 3.81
